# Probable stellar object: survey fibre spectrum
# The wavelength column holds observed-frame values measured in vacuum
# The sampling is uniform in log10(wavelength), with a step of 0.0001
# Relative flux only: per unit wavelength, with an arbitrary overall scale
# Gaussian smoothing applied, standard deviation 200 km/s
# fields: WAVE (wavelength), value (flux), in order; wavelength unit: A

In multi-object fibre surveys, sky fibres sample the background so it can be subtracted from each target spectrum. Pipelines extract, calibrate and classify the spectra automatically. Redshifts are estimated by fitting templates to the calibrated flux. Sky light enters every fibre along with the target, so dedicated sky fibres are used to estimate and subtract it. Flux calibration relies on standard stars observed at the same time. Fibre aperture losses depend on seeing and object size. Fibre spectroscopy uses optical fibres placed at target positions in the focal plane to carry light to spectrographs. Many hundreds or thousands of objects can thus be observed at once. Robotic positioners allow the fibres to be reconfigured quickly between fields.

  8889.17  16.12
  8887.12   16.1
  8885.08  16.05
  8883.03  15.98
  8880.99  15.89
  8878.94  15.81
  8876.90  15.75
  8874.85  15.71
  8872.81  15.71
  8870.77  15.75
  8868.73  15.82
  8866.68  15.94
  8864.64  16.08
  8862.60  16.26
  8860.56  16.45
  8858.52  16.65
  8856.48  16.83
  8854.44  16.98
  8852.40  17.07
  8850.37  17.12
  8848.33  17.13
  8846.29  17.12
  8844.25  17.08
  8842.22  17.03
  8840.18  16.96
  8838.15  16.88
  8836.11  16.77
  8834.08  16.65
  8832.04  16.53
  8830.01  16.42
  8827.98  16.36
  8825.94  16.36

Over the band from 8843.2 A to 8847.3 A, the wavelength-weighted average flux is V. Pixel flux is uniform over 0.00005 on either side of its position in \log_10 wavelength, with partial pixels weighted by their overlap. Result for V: 17.1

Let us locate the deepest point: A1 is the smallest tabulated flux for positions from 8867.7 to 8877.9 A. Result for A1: 15.71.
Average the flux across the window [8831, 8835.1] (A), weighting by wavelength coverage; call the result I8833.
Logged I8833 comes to 16.6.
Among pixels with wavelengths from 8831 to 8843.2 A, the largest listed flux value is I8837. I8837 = 17.03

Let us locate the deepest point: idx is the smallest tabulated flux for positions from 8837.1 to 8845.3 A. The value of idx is 16.88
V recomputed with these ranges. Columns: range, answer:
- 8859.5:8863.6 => 16.4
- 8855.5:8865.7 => 16.5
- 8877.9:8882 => 15.8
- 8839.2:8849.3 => 17.1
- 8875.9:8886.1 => 15.9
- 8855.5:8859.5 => 16.7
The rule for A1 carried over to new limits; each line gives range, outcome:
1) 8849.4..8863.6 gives 16.26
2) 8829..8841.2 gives 16.42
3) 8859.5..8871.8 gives 15.75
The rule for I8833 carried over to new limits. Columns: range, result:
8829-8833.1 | 16.5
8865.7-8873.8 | 15.8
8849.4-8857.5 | 17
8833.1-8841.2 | 16.8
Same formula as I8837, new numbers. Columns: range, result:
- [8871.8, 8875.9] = 15.71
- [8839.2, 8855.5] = 17.13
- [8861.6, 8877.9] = 16.26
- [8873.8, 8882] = 15.89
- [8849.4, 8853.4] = 17.12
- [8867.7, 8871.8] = 15.82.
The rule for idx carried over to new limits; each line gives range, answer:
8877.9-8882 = 15.81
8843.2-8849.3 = 17.08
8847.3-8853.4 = 17.07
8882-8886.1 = 15.98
